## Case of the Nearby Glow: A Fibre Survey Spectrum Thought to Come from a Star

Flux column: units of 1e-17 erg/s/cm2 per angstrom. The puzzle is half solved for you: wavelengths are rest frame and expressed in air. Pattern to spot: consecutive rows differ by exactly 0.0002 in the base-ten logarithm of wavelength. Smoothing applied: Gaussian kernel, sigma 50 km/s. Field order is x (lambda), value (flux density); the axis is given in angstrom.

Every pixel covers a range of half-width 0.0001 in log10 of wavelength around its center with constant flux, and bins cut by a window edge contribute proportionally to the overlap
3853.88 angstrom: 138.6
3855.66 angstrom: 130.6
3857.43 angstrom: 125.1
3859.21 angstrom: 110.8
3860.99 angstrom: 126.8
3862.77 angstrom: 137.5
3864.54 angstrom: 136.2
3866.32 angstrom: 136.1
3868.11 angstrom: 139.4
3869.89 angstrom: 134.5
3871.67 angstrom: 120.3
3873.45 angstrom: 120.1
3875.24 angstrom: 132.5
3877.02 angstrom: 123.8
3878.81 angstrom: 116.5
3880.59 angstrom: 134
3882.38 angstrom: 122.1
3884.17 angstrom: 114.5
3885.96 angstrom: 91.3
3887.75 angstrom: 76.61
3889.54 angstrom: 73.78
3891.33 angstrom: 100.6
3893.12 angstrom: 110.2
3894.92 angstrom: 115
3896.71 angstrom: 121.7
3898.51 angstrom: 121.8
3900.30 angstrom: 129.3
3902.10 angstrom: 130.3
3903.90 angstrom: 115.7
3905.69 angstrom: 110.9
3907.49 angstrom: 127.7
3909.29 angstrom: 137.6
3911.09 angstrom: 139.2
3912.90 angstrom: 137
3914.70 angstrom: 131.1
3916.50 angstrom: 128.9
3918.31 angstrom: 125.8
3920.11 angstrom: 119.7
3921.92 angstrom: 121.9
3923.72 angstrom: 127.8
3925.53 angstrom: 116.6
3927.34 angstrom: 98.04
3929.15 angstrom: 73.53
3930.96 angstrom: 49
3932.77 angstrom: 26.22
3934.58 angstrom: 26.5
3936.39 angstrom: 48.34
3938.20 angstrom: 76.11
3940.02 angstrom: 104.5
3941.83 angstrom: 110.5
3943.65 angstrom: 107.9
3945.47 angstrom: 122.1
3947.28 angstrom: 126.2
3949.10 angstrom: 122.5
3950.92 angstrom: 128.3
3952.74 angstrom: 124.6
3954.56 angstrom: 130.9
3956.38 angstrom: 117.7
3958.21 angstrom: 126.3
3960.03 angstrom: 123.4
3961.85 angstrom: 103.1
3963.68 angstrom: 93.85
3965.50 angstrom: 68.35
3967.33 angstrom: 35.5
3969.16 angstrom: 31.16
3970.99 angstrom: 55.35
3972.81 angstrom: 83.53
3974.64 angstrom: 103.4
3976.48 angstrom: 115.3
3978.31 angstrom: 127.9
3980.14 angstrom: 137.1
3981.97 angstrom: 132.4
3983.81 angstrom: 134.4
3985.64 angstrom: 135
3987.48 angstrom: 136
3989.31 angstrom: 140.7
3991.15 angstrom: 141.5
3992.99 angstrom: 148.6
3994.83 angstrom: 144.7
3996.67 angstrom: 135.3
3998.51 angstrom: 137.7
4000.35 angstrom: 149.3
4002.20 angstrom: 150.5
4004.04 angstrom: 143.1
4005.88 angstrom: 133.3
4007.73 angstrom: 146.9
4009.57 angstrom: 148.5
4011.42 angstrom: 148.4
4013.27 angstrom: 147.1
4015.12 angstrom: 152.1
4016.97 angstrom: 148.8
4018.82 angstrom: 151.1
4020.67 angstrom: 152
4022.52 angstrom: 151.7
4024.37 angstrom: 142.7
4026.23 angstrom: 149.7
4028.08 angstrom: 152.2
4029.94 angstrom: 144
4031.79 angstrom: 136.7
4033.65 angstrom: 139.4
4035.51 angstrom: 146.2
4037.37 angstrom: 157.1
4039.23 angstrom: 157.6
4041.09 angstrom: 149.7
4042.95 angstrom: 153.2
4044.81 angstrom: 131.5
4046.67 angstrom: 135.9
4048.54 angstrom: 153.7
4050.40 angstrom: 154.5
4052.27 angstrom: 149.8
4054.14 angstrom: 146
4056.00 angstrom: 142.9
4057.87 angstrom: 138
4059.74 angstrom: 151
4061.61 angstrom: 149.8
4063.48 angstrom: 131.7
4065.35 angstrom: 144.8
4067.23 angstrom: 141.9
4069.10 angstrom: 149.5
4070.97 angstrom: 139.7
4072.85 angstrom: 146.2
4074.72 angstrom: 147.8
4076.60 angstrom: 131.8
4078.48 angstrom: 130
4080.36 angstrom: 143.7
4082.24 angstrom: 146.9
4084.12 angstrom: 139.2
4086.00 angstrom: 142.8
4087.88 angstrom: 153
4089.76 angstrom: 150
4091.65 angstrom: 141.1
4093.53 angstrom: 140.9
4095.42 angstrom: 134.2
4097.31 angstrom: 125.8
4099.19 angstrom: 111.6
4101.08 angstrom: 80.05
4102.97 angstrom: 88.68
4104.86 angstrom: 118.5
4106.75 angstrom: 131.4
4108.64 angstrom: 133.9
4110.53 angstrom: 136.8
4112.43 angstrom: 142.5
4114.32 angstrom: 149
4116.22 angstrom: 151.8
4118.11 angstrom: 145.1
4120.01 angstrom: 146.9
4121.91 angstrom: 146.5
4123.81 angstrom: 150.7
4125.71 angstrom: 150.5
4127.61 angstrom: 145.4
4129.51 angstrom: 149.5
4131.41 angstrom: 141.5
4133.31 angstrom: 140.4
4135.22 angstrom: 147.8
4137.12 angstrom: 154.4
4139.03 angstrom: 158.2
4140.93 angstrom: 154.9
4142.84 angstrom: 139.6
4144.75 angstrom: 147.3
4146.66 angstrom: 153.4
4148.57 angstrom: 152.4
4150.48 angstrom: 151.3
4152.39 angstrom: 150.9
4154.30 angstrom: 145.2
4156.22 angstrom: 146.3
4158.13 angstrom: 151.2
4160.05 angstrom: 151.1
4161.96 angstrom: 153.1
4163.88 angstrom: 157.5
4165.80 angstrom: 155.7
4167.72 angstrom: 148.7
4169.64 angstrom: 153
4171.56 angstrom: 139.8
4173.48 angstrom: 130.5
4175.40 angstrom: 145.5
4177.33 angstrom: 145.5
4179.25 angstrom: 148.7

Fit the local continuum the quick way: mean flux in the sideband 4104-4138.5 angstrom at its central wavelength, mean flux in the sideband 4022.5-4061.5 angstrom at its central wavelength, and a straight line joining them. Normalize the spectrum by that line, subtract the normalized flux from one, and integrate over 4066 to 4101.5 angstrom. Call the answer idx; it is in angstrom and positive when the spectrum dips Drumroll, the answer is 1.9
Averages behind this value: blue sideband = 147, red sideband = 144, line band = 138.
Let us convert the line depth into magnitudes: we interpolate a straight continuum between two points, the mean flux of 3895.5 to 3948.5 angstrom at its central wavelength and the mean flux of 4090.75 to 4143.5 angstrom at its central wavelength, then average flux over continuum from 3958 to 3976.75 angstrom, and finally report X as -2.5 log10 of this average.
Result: 0.35 mag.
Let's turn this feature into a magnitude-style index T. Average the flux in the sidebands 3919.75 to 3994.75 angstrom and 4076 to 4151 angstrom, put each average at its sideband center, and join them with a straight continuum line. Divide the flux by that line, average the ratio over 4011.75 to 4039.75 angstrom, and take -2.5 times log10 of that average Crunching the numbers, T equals -0.23 mag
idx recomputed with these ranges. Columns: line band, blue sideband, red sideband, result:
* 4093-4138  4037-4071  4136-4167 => 4.09 angstrom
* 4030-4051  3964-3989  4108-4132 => -4.52 angstrom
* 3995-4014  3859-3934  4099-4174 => -2.41 angstrom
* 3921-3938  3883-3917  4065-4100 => 6.17 angstrom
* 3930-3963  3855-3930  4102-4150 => 7.12 angstrom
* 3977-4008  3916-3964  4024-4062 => -3.46 angstrom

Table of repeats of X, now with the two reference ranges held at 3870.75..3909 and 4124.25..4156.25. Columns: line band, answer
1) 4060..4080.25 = -0.02 mag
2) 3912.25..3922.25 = -0.08 mag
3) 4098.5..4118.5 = 0.15 mag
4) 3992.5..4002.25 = -0.11 mag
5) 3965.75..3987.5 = 0.26 mag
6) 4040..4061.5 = -0.07 mag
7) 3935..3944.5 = 0.38 mag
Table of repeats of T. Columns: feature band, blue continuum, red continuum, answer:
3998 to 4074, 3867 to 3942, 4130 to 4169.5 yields -0.12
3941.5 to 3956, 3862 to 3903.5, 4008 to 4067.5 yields 0.08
